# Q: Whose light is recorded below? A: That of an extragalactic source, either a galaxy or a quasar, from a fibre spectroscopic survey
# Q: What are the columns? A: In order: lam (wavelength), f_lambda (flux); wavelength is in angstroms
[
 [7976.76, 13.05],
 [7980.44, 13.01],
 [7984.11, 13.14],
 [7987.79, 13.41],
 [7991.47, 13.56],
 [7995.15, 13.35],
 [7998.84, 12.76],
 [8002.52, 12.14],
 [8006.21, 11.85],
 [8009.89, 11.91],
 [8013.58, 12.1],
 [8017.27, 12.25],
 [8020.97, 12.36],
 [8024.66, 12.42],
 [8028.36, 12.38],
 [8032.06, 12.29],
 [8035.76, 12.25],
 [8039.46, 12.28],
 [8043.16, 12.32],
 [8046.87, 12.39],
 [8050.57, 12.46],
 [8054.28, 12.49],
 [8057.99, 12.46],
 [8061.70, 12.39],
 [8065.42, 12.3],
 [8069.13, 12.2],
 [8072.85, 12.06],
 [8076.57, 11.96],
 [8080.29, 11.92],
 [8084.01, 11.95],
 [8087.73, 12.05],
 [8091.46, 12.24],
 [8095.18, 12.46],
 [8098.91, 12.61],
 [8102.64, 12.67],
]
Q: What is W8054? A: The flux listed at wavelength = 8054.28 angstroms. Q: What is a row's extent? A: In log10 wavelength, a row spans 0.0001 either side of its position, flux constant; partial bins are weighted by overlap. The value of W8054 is 12.49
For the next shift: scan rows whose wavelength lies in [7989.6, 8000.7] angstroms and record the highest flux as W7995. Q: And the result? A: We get 13.56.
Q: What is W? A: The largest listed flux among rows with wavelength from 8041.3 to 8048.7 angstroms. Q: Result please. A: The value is 12.39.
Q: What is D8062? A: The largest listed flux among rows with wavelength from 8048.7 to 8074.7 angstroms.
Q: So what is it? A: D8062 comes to 12.49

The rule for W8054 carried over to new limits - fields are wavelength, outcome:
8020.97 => 12.36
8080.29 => 11.92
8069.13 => 12.2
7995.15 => 13.35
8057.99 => 12.46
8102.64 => 12.67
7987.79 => 13.41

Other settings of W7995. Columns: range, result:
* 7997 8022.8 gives 12.76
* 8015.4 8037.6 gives 12.42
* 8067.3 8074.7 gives 12.2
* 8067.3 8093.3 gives 12.24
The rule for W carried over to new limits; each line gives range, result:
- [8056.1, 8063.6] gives 12.46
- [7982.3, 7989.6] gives 13.41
